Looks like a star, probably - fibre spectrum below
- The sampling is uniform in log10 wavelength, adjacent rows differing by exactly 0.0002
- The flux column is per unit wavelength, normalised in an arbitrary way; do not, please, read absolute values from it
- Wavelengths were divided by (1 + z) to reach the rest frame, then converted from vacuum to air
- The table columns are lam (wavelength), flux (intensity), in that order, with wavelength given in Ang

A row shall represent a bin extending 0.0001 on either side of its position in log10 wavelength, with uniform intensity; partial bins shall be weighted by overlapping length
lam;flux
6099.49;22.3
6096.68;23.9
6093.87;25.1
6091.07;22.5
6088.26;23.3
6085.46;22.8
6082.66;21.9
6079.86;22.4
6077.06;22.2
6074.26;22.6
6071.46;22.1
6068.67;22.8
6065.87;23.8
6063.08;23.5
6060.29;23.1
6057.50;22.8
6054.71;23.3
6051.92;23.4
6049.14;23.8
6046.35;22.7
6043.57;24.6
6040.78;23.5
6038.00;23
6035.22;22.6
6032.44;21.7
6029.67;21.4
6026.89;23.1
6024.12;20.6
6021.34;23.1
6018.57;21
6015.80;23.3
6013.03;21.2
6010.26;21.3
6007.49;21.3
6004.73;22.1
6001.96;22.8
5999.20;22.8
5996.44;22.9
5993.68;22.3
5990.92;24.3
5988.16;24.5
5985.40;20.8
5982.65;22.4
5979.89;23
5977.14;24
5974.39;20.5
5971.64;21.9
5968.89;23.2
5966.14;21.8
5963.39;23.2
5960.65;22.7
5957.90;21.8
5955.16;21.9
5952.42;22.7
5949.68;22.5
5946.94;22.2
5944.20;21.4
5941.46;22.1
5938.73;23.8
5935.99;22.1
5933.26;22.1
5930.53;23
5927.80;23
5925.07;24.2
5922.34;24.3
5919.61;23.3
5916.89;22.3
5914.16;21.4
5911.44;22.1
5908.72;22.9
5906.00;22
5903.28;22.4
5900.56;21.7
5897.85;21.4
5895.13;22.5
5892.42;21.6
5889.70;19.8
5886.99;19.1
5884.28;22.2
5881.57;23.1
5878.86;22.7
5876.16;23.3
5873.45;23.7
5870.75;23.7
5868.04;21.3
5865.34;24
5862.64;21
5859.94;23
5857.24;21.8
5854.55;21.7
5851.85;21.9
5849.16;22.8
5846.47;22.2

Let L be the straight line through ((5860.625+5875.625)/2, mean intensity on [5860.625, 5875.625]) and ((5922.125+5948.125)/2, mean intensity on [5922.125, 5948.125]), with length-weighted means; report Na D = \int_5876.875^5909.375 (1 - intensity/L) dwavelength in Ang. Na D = 1.4 Ang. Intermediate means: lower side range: 22.8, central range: 21.8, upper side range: 22.8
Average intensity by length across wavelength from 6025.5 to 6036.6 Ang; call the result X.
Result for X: 22.2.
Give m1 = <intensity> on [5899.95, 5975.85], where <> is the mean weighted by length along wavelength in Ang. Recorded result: 22.5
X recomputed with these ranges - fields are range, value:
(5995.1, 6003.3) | 22.8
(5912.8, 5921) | 22.3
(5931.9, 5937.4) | 22.1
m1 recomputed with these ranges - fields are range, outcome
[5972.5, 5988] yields 22.3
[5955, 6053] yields 22.5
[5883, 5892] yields 20.5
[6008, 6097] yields 22.7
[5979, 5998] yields 22.9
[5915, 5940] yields 23.1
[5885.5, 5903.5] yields 21.1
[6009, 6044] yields 22.3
